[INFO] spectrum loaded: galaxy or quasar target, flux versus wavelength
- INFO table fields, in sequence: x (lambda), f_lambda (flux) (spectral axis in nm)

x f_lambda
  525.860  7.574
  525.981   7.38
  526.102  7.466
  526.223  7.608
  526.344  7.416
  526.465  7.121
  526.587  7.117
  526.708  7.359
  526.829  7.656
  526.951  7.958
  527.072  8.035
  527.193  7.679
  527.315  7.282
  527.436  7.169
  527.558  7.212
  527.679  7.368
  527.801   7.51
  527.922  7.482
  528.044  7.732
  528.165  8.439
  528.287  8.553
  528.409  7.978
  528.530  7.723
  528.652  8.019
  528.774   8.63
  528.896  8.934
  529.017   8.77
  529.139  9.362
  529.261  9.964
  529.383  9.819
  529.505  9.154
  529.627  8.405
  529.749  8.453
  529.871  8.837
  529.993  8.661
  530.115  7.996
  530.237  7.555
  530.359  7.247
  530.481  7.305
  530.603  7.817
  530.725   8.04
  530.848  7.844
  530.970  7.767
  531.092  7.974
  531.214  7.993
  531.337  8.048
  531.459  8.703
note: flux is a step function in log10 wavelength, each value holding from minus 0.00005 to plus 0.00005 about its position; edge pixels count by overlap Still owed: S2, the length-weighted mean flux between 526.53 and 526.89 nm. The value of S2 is 7.38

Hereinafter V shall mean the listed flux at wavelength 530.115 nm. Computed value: 7.996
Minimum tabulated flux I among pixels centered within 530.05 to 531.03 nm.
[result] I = 7.247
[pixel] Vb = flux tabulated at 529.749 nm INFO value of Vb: 8.453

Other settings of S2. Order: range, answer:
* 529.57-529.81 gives 8.43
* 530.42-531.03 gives 7.75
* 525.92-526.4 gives 7.48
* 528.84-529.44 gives 9.38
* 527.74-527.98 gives 7.51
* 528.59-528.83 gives 8.3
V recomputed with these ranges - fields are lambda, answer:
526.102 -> 7.466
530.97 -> 7.767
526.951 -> 7.958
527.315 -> 7.282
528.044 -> 7.732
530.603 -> 7.817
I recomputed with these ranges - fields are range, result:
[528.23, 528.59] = 7.723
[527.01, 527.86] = 7.169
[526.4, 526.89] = 7.117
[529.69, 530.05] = 8.453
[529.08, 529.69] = 8.405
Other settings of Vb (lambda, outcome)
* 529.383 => 9.819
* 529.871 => 8.837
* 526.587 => 7.117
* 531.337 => 8.048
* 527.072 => 8.035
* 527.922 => 7.482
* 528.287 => 8.553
